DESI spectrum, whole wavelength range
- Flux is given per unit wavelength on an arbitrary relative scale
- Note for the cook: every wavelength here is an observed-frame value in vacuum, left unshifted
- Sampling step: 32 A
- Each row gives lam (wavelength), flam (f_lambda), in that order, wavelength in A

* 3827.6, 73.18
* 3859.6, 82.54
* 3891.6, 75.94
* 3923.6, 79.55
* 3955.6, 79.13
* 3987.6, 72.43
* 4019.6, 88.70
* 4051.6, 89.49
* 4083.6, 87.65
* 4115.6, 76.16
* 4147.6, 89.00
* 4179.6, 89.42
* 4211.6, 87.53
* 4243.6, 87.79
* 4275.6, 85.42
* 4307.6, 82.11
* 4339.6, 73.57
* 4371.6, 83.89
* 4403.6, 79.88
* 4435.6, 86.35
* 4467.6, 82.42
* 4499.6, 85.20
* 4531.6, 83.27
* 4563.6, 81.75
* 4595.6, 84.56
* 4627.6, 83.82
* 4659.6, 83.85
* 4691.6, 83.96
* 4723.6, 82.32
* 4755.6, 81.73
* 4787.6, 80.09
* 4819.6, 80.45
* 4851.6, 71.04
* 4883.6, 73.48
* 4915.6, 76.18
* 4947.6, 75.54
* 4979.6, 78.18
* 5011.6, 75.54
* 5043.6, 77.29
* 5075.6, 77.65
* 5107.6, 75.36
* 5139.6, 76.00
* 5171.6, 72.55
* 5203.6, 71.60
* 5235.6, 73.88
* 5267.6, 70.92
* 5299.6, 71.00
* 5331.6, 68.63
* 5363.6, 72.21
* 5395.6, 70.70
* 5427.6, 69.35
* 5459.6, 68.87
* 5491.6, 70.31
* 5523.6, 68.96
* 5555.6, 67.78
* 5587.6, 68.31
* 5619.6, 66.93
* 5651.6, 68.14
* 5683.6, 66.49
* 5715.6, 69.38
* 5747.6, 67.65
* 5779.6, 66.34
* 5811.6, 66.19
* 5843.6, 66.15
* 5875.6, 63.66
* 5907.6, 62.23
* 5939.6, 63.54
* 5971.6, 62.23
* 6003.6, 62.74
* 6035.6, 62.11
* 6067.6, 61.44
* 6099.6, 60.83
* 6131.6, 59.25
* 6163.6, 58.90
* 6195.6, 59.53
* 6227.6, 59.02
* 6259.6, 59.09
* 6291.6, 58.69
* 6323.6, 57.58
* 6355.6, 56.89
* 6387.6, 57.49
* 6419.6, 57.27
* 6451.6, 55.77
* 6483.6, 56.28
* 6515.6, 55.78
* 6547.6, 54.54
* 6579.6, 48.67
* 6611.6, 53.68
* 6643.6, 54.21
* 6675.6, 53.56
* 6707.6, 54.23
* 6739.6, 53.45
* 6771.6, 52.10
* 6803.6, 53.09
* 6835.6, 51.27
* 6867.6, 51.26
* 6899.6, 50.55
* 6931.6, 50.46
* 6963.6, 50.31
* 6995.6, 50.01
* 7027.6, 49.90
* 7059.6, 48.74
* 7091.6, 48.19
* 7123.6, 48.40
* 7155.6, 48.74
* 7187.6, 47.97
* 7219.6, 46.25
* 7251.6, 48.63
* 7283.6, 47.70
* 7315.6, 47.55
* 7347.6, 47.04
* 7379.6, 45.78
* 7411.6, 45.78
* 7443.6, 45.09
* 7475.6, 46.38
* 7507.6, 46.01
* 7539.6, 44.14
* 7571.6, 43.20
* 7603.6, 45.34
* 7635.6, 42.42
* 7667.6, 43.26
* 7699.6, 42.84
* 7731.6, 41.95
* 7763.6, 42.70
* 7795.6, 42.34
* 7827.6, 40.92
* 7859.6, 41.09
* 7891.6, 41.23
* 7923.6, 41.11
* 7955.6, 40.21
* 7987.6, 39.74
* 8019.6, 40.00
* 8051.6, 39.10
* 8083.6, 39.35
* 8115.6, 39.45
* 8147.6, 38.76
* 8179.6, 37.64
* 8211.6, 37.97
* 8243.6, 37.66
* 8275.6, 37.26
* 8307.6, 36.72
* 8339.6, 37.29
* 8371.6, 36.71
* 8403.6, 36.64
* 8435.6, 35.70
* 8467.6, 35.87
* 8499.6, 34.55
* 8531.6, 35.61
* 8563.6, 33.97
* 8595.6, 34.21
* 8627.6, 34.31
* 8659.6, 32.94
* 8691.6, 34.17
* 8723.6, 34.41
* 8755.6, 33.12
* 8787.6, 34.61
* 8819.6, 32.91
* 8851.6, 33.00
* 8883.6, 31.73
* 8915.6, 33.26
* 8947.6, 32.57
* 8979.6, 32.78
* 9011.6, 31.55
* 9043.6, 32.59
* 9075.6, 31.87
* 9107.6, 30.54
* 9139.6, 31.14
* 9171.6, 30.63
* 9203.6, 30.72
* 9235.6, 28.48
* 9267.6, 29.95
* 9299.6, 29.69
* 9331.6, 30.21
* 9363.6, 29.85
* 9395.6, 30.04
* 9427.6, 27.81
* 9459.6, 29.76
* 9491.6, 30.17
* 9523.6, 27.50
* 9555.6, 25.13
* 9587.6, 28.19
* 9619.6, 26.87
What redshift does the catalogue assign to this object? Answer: 0.001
